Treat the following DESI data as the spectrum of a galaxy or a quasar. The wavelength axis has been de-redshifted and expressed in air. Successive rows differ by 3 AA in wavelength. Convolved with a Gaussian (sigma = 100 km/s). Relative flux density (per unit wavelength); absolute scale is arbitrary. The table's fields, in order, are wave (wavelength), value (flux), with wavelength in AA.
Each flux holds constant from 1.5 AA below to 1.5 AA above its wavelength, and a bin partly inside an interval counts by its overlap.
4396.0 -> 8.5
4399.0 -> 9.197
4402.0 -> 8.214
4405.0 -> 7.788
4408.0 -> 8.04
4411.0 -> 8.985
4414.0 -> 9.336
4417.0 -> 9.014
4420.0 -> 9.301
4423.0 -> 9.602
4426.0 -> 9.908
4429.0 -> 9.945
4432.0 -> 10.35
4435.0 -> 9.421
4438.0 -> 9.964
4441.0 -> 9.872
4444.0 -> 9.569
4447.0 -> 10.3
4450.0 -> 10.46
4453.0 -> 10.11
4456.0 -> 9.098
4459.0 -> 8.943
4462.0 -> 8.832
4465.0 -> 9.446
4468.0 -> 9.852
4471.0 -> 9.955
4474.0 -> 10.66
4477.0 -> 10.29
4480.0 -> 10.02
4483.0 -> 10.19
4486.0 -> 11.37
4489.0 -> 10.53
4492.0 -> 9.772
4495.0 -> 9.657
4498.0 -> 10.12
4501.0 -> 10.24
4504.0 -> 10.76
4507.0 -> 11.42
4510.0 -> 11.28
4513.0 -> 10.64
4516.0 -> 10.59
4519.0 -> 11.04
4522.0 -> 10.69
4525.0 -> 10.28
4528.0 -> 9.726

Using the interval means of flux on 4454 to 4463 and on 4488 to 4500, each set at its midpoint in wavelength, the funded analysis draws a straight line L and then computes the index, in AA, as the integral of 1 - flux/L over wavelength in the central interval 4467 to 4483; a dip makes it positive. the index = -1.2 AA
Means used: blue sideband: 9.03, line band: 10.2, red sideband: 10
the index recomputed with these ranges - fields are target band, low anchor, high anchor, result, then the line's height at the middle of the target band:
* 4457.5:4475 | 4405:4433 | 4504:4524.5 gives 0.9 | 10.1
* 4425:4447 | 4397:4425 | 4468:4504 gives -1.4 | 9.32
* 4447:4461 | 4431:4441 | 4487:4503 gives 0.4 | 9.96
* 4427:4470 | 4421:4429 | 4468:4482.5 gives 1.0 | 9.96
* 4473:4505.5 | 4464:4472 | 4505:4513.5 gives 0.4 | 10.5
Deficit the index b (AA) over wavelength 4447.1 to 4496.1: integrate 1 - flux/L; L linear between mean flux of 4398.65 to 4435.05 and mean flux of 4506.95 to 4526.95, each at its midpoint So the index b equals 0.4 AA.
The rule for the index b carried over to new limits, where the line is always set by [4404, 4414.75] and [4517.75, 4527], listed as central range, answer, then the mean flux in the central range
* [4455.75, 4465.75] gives 0.44 AA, 9.05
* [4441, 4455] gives -1.24 AA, 10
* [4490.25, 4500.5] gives 0.21 AA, 9.9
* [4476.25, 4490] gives -0.84 AA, 10.5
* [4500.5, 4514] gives -0.78 AA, 10.9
